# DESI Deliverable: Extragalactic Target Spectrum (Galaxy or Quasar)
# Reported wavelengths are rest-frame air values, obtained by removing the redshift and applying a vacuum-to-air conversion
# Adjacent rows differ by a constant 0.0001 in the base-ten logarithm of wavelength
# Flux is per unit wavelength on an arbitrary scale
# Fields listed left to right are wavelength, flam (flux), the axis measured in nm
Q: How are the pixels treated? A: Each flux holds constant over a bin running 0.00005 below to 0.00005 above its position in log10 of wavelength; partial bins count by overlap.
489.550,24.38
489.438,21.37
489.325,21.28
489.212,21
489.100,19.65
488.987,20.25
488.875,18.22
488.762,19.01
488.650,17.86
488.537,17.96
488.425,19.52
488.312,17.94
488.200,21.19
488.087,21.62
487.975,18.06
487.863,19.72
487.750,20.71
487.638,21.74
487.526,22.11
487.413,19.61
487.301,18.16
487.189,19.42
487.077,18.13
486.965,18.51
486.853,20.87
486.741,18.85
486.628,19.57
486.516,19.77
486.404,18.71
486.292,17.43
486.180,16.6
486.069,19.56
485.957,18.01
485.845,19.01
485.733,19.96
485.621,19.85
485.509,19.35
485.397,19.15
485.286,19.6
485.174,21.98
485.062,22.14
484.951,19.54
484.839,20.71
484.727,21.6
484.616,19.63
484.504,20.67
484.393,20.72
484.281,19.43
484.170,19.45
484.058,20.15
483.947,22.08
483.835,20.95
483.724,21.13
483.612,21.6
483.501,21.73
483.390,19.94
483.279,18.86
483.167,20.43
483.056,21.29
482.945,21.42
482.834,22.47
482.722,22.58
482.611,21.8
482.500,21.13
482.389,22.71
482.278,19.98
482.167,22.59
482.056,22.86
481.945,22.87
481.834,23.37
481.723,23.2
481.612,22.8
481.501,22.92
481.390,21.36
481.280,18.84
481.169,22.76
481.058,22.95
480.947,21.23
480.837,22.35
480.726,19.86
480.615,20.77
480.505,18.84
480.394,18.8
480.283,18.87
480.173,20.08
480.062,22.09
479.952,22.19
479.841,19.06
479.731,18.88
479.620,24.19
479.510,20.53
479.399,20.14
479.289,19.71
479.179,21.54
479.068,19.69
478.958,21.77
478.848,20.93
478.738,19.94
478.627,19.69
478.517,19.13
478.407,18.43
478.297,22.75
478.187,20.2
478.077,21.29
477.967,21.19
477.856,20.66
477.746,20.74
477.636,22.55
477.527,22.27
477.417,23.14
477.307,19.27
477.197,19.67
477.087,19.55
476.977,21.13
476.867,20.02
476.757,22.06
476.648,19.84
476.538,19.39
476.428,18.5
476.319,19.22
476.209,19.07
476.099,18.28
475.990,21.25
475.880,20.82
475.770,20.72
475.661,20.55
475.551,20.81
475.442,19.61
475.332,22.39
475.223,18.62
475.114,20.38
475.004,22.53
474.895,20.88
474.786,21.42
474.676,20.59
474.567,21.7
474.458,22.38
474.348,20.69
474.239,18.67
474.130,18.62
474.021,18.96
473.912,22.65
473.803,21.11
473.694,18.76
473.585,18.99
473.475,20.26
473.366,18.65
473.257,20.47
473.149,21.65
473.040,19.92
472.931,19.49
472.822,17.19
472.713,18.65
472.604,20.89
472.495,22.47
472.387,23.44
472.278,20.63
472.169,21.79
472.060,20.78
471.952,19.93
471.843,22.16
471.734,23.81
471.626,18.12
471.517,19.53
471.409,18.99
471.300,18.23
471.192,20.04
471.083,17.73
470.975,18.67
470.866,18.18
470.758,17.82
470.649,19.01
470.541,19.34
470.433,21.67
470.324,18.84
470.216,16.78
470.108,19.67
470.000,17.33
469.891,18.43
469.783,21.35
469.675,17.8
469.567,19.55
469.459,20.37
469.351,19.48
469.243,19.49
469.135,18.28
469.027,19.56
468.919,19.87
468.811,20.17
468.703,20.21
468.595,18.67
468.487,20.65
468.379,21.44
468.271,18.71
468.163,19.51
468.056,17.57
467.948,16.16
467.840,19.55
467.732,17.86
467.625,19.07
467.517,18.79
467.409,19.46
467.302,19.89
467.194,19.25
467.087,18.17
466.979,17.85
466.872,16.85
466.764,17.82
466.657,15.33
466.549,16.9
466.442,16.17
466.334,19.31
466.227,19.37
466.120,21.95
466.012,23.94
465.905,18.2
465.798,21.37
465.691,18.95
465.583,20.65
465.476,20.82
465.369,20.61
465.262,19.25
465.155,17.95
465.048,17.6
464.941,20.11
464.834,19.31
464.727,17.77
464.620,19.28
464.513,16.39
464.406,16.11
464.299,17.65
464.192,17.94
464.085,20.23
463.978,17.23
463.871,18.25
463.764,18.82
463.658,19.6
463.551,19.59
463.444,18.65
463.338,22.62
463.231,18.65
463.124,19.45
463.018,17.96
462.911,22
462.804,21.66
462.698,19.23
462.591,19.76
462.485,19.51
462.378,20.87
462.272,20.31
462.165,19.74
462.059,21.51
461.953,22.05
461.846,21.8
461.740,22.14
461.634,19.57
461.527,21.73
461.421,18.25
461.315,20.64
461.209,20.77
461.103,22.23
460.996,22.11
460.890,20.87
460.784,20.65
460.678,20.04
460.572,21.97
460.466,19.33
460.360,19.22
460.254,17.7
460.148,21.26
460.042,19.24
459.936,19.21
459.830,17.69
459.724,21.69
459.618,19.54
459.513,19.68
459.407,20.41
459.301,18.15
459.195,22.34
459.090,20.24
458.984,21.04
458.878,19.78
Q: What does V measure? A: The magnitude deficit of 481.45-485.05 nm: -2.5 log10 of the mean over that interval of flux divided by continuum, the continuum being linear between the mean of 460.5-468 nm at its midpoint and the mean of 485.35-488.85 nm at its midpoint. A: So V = -0.11 mag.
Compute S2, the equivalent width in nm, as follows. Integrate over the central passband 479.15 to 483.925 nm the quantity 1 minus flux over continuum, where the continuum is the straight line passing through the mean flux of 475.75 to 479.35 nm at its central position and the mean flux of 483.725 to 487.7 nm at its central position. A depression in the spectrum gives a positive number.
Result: -0.27 nm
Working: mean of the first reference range 20.4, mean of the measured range 21.3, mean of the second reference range 19.8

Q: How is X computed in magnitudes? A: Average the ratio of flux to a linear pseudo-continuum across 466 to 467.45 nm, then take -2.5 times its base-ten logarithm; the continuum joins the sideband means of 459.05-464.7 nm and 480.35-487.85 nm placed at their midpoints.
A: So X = 0.08 mag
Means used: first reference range 19.9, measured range 18.6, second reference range 20.6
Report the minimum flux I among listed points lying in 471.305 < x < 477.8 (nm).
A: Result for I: 17.19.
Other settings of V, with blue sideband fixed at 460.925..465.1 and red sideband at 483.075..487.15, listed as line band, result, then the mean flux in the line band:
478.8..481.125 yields -0.045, 20.7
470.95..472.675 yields -0.037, 20.5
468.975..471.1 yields 0.044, 19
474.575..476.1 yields -0.050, 20.8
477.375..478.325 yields -0.092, 21.6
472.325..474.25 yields -0.016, 20.1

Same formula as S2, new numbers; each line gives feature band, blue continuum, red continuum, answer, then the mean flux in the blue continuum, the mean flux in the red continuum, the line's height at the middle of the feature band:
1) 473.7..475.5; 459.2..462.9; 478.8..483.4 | 0.025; 20.4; 21.2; 20.9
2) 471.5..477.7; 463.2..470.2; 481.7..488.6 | -0.289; 19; 20.3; 19.6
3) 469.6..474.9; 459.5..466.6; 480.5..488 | 0.057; 19.7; 20.6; 20.1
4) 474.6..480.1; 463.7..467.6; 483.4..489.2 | -0.350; 18.8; 19.8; 19.4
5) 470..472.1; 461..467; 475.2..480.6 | 0.062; 19.5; 20.4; 20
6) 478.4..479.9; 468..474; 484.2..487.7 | -0.047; 19.7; 19.7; 19.7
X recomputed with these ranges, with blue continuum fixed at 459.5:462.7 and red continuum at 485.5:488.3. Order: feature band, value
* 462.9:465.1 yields 0.08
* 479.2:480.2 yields -0.06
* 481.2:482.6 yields -0.13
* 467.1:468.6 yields 0.06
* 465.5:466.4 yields -0.01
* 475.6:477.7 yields -0.03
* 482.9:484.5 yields -0.06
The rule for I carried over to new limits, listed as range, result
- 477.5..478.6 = 18.43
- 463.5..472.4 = 15.33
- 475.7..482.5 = 18.28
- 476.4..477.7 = 18.5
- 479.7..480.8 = 18.8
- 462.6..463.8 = 17.96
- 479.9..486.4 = 16.6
